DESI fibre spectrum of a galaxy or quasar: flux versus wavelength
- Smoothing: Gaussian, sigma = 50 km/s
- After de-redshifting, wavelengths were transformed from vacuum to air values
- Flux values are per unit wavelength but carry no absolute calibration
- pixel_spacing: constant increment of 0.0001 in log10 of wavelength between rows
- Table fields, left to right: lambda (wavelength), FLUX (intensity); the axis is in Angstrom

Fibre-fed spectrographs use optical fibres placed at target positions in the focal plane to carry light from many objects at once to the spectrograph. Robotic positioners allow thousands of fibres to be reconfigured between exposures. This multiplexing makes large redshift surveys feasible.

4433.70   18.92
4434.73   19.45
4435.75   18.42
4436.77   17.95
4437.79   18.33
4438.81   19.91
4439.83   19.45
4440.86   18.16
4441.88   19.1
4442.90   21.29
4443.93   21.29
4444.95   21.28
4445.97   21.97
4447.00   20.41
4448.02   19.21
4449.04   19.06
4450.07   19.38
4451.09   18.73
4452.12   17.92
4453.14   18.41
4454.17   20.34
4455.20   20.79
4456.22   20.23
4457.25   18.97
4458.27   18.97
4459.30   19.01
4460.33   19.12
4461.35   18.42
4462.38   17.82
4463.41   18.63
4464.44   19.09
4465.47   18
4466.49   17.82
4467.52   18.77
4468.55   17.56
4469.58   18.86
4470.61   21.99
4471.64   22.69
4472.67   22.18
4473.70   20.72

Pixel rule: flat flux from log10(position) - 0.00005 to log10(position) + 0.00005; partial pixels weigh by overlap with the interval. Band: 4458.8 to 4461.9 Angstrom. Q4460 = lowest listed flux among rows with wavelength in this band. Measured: 18.42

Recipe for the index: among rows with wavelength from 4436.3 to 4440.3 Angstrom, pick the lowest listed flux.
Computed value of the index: 17.95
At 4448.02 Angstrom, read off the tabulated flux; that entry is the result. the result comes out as 19.21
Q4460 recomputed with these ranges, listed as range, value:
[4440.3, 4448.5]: 18.16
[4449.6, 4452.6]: 17.92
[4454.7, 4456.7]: 20.23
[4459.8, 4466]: 17.82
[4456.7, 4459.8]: 18.97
